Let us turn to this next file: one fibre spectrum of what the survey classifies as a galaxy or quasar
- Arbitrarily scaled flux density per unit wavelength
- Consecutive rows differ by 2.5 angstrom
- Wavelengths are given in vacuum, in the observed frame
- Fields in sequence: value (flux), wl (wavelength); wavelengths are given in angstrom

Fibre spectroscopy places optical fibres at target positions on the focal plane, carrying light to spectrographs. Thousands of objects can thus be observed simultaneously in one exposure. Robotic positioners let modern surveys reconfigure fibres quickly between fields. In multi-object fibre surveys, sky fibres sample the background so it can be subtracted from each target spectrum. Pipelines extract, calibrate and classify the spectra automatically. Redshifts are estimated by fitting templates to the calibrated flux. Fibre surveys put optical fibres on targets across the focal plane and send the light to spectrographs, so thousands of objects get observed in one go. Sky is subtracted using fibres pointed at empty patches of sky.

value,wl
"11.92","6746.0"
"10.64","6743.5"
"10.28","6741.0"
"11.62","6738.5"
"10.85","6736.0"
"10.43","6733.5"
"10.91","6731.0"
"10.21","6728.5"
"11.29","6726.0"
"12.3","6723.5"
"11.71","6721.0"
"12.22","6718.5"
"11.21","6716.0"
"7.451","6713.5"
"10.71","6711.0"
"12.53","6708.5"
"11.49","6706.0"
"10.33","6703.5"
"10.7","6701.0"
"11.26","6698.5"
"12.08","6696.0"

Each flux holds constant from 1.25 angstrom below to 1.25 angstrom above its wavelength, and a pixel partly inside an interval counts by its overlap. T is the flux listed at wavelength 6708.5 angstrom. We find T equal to 12.53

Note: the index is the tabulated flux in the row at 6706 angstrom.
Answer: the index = 11.49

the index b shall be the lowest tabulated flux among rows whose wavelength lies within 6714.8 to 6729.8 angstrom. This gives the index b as 10.21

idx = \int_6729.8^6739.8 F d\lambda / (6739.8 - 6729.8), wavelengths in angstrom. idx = 10.9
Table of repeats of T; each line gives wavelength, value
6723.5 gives 12.3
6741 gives 10.28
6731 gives 10.91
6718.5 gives 12.22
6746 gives 11.92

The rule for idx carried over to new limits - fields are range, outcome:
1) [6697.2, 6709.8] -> 11.3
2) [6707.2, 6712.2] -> 11.6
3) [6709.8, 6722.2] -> 10.7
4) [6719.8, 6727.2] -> 11.8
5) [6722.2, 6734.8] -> 11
